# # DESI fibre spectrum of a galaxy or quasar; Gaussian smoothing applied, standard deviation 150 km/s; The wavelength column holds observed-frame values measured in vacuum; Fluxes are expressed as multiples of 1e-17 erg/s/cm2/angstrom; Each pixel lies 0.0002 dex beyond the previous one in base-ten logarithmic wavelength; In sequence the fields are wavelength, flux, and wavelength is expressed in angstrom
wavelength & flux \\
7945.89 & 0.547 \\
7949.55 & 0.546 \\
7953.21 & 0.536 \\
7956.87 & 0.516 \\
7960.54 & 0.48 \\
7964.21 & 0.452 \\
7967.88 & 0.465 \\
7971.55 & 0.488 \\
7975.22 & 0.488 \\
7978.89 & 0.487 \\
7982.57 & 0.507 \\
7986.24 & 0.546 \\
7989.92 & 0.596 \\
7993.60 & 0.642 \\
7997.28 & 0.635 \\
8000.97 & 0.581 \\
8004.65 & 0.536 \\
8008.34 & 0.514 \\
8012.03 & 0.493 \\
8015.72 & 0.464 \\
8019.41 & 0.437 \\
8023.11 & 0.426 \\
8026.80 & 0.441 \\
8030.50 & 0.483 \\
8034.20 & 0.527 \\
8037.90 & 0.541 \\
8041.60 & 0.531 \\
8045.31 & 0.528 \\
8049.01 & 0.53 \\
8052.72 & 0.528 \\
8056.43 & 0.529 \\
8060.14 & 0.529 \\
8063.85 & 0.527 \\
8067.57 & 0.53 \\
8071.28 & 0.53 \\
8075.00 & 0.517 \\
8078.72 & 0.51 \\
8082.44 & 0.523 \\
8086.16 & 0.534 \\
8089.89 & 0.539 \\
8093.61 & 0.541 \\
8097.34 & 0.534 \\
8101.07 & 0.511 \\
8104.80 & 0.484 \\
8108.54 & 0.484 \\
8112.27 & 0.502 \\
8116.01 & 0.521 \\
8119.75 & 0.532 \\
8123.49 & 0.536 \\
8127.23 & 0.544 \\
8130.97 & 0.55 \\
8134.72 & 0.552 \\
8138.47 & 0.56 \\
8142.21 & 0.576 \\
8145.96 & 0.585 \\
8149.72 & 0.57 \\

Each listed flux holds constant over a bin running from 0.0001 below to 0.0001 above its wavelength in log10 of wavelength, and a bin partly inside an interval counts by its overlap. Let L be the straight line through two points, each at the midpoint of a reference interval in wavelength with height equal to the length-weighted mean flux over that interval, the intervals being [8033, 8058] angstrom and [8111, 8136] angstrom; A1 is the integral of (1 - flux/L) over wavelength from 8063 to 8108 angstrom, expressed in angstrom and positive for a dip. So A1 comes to 0.9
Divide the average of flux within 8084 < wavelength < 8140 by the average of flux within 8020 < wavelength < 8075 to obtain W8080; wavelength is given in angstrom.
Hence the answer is 1.03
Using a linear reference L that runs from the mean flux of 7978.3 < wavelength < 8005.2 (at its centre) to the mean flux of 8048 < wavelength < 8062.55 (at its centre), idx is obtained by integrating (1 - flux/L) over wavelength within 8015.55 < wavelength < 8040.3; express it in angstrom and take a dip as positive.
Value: 3.2 angstrom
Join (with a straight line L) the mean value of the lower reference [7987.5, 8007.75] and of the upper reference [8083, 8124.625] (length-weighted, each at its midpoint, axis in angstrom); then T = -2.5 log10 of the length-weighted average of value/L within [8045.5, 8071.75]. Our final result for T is 0.04 mag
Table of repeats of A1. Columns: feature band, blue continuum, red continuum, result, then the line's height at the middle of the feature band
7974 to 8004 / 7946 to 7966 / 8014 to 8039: -4.2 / 0.492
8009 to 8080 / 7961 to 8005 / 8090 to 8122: 2.5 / 0.524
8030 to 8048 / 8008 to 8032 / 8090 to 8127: -1.9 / 0.474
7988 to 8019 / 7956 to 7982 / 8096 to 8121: -4.0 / 0.489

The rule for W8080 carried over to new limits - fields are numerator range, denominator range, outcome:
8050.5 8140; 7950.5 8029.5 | 1.03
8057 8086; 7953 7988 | 1.06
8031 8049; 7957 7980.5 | 1.10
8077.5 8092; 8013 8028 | 1.19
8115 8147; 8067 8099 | 1.04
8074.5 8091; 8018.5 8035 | 1.14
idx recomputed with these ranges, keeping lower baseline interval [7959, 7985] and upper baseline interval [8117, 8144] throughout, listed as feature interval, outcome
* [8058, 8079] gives -0.1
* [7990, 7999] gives -2.5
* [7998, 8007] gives -1.3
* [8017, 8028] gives 1.5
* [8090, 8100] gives 0.0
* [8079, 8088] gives 0.1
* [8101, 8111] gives 0.9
